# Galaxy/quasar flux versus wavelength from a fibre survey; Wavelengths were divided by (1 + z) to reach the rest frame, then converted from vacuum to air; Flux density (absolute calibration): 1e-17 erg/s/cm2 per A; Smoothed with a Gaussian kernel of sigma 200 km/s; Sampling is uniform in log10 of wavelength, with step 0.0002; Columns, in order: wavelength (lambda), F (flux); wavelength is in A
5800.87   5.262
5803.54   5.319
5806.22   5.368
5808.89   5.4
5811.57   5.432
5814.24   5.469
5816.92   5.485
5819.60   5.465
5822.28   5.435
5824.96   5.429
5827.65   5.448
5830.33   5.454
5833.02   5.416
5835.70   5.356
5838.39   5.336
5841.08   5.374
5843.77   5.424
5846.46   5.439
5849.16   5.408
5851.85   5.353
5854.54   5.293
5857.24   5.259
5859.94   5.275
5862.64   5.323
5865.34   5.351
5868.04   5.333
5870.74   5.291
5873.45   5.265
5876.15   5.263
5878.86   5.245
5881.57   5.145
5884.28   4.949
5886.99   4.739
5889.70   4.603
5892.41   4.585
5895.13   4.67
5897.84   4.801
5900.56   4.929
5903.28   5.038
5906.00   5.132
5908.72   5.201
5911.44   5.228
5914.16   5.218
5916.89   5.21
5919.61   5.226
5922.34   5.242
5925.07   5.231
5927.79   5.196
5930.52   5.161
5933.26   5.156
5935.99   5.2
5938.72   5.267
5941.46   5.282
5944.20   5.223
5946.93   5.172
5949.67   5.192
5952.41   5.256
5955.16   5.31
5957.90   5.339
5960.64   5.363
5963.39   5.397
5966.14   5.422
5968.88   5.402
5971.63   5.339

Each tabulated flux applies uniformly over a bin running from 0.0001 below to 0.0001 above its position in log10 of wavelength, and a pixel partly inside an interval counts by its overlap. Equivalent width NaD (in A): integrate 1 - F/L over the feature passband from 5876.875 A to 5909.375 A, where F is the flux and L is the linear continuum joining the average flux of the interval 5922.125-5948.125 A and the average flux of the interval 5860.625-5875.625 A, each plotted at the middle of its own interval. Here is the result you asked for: 2.2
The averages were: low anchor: 5.31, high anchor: 5.21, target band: 4.92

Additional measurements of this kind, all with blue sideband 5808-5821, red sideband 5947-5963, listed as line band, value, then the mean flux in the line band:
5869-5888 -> 0.8 A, 5.14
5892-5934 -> 2.0 A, 5.09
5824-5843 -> 0.1 A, 5.4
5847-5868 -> 0.3 A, 5.33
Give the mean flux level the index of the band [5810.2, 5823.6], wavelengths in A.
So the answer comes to 5.46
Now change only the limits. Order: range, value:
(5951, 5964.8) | 5.33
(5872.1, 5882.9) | 5.23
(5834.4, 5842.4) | 5.35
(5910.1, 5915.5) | 5.23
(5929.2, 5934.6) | 5.15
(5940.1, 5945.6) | 5.26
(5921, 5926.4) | 5.23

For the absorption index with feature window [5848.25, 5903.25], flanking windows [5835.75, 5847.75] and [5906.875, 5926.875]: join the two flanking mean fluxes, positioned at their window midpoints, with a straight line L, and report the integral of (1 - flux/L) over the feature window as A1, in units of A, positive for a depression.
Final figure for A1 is 2.2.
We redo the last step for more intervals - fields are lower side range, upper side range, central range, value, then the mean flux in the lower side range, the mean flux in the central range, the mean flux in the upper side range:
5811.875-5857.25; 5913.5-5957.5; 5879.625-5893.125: 1.22 A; 5.41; 4.83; 5.22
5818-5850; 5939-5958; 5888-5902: 1.59 A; 5.42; 4.72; 5.25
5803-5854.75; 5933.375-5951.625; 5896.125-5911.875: 0.74 A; 5.41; 5.04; 5.22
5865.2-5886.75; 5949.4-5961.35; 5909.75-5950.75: 0.40 A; 5.2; 5.21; 5.3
